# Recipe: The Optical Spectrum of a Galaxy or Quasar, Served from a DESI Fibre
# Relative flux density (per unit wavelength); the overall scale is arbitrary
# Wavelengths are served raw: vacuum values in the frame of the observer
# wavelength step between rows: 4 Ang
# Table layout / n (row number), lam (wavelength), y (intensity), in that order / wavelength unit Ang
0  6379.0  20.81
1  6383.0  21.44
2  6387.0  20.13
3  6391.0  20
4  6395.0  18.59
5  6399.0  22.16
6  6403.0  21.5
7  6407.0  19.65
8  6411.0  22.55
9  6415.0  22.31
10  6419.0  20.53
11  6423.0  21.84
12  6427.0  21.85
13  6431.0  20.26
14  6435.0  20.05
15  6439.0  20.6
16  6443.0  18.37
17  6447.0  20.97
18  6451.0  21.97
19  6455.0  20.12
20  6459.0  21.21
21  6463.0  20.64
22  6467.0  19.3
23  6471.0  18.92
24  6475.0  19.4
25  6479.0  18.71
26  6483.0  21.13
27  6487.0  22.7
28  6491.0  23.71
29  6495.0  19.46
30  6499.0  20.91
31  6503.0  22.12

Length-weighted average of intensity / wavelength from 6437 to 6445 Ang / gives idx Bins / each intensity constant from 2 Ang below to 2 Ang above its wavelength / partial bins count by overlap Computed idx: 19.5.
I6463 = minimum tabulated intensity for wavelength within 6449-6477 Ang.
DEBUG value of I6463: 18.92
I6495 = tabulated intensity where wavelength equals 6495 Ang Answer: 19.46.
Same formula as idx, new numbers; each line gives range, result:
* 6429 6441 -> 20.3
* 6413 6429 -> 21.6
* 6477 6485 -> 19.9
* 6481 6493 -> 22.5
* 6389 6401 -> 20.2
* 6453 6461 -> 20.7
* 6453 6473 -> 20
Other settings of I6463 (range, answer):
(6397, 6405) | 21.5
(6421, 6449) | 18.37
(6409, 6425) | 20.53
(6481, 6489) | 21.13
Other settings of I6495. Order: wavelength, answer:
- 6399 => 22.16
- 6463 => 20.64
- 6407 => 19.65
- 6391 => 20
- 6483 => 21.13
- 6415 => 22.31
